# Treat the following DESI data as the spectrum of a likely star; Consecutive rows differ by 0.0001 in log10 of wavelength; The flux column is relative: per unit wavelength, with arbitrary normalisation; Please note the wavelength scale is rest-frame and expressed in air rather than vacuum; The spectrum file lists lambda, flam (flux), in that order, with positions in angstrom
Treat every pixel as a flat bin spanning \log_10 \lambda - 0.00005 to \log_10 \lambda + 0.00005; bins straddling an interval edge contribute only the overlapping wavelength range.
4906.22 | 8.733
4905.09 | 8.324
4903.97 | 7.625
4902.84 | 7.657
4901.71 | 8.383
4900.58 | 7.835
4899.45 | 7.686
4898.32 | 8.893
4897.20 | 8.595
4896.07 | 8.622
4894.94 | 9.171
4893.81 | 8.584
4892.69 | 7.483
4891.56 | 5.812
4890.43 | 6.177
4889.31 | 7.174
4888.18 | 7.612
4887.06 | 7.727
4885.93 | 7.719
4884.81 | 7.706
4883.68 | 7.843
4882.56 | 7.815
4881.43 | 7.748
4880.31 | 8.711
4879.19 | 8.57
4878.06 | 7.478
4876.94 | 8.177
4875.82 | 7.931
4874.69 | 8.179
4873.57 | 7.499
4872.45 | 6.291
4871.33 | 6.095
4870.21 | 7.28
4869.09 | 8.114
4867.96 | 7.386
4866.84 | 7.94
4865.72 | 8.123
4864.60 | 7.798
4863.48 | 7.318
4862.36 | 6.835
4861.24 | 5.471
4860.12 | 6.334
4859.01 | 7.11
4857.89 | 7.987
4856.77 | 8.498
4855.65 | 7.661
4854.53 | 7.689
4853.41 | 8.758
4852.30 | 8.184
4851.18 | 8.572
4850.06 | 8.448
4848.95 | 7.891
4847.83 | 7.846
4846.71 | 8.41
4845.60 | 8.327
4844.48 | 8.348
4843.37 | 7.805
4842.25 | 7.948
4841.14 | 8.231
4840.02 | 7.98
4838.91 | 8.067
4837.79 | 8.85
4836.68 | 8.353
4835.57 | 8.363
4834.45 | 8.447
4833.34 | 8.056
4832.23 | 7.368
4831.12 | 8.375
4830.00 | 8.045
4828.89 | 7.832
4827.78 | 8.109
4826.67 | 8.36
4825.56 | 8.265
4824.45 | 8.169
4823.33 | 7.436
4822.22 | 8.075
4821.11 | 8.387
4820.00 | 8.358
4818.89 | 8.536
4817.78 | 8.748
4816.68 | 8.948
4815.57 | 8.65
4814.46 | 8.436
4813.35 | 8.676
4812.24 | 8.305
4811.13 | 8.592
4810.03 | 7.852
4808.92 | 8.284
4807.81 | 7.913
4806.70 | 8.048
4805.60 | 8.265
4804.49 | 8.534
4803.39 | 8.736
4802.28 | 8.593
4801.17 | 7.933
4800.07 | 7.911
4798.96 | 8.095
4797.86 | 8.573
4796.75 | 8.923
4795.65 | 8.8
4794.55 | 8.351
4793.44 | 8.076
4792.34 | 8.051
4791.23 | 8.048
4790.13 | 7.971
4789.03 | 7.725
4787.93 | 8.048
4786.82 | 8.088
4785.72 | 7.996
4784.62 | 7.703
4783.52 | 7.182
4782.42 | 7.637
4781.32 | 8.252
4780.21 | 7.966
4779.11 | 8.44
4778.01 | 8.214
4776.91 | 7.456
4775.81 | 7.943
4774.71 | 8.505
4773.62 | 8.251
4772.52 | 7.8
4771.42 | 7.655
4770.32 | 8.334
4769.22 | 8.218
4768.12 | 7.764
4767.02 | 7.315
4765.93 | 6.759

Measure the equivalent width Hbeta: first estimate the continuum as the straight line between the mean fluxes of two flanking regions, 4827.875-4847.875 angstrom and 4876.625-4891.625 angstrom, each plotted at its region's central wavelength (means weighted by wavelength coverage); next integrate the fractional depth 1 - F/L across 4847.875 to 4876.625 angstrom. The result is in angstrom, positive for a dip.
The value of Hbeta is 1.1 angstrom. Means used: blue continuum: 8.15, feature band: 7.59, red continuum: 7.64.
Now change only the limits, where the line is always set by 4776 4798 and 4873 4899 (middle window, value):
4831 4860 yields -0.56 angstrom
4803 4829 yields -1.01 angstrom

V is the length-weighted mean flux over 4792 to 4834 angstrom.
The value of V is 8.28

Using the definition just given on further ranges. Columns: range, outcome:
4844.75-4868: 7.76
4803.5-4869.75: 8.07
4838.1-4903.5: 7.79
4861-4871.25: 7.36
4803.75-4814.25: 8.29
